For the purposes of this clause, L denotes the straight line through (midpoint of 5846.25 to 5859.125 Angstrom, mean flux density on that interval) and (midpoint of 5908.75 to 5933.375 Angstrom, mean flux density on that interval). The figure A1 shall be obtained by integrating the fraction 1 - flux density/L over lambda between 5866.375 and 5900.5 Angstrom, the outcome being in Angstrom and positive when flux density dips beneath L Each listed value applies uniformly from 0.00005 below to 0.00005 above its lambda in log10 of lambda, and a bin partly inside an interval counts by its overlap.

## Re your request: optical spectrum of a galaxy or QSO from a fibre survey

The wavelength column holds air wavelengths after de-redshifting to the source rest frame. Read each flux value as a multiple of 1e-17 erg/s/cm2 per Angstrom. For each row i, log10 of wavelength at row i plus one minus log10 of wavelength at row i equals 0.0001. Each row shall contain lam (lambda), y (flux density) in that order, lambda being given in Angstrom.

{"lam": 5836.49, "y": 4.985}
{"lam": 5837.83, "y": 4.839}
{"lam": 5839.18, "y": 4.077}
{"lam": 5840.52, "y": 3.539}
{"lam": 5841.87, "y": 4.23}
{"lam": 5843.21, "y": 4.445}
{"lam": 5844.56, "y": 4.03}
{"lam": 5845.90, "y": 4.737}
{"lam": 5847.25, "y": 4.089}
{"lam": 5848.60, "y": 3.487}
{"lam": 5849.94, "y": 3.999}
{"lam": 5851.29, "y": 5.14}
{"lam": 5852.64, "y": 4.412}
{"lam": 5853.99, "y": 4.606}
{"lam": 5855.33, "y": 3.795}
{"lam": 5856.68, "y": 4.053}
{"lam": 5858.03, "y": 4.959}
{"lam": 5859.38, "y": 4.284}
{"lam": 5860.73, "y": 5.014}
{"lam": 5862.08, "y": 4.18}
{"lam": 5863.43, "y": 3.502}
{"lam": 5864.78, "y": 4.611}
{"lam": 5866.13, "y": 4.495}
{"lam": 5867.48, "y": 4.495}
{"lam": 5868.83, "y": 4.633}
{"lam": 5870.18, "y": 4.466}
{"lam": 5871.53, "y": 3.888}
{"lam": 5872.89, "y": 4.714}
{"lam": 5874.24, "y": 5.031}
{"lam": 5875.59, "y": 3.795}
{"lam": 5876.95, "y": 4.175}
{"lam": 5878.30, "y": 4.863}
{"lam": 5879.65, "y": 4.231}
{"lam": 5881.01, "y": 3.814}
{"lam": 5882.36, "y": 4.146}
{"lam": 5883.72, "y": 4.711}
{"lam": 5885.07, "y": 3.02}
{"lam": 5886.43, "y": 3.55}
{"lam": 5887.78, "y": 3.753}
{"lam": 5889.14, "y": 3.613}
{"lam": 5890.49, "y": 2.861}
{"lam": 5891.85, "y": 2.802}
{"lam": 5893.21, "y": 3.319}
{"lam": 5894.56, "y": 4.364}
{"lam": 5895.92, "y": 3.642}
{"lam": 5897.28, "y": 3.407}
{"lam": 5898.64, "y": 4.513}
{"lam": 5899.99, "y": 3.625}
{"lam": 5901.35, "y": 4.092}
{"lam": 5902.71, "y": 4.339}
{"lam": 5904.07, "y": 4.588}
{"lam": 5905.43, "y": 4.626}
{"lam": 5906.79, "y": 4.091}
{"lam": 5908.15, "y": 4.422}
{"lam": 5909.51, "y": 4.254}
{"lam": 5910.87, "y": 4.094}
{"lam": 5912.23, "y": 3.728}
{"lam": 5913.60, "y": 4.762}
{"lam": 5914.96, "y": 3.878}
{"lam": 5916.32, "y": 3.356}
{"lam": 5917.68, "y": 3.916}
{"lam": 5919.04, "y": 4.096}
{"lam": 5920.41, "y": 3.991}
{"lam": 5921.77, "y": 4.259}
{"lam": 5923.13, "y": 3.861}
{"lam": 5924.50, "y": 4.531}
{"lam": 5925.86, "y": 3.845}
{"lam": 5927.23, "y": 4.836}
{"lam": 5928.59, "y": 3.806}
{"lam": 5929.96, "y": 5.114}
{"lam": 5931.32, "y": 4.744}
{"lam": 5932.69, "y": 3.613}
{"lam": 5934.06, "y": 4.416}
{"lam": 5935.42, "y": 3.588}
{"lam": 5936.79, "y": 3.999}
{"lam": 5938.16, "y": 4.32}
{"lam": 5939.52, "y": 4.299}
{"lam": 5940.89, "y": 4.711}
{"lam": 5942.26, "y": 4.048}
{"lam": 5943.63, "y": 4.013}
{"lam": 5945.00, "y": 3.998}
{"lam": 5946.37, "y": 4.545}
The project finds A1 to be 2.0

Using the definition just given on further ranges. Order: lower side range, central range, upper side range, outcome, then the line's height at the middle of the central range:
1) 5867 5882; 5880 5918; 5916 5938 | 3.15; 4.26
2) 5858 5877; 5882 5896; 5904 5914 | 2.39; 4.34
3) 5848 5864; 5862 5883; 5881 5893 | -2.25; 3.91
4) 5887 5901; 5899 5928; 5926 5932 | -0.24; 4.13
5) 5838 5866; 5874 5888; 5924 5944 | 0.62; 4.27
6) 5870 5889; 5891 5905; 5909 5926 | 0.75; 4.09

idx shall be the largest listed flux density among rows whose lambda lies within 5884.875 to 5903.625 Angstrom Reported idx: 4.513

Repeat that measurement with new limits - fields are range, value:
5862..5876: 5.031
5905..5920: 4.762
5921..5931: 5.114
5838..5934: 5.14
